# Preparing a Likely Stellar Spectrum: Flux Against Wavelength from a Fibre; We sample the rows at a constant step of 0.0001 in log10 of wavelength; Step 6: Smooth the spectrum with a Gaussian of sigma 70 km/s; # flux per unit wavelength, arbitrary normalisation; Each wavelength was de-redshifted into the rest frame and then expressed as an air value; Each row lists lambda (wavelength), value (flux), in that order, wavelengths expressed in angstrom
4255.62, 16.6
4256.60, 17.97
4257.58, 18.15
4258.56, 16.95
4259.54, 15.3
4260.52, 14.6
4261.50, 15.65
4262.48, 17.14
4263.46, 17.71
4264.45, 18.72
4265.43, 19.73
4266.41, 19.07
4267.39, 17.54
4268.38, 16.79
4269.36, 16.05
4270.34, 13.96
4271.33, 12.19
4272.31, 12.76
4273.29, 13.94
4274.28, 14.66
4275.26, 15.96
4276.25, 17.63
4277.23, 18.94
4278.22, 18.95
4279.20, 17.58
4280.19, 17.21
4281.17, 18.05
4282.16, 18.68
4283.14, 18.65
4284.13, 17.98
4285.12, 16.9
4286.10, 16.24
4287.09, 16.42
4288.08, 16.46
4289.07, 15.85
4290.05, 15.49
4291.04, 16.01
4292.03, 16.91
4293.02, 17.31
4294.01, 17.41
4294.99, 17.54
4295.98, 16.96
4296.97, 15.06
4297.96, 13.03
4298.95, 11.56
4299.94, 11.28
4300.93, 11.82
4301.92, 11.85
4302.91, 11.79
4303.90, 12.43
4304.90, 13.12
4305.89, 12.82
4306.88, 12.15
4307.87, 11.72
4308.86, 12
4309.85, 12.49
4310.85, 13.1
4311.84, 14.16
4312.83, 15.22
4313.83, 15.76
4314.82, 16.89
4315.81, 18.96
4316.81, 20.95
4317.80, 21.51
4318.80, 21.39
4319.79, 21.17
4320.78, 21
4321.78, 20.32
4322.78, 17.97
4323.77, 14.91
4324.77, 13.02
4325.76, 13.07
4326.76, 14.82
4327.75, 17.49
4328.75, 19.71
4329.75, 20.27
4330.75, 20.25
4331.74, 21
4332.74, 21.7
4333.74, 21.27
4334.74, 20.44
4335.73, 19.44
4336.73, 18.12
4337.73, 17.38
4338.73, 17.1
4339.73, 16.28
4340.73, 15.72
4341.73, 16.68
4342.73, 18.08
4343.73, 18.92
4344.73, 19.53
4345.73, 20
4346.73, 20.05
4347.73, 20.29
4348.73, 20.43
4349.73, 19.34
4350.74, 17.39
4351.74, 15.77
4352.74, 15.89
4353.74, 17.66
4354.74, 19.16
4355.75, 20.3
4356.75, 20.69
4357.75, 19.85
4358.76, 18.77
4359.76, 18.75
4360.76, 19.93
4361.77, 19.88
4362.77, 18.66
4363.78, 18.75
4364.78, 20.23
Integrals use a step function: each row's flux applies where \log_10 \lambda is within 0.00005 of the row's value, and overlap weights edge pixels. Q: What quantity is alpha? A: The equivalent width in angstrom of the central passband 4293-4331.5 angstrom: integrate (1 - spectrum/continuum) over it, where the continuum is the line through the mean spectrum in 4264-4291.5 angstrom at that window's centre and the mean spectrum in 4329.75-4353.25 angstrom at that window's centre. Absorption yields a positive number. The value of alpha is 4.5 angstrom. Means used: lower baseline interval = 16.7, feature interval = 15.8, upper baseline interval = 18.8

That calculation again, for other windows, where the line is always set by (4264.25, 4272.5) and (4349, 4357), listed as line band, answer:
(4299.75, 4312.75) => 3.6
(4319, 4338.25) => -1.0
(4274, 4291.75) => -0.5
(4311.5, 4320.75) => -0.6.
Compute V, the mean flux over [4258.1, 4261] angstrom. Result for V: 15.6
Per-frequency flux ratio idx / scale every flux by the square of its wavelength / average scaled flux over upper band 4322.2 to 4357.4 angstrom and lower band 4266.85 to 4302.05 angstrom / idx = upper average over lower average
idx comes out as 1.2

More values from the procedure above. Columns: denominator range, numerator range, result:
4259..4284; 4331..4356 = 1.16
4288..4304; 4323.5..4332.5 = 1.20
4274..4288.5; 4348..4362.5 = 1.12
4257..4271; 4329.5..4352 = 1.16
